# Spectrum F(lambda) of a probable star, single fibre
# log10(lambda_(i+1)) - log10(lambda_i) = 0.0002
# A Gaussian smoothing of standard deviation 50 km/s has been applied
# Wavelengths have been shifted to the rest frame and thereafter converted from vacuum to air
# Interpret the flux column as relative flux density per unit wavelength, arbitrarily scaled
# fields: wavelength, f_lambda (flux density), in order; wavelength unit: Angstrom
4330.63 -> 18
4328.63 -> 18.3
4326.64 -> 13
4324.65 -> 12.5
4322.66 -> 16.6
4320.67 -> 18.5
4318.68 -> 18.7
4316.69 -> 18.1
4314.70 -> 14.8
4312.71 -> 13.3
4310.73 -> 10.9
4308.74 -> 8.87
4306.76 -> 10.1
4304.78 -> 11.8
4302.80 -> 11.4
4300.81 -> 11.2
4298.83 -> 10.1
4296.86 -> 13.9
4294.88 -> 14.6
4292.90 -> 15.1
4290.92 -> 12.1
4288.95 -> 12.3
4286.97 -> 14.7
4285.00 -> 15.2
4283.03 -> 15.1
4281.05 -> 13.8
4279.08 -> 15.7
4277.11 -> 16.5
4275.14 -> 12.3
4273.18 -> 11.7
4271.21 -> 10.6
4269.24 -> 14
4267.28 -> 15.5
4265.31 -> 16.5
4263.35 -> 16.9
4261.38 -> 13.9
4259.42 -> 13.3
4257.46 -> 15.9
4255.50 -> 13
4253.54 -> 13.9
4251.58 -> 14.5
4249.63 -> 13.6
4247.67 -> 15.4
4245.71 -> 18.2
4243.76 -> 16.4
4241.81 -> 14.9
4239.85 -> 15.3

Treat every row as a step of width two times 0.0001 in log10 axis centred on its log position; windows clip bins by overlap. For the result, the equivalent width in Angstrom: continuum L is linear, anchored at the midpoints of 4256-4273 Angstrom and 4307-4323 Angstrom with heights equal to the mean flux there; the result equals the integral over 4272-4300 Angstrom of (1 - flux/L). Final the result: 1.46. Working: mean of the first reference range 14.4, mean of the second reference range 14.7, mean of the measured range 13.8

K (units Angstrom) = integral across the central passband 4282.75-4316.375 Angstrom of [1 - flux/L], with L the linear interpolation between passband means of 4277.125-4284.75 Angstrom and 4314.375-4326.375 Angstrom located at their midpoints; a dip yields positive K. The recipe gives 6.3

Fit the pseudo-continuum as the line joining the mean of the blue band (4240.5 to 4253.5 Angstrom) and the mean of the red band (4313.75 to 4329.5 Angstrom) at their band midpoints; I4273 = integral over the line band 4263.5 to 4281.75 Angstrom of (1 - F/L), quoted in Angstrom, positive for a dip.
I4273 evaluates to 1.74 Angstrom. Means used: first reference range 15.4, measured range 14.2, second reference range 16.3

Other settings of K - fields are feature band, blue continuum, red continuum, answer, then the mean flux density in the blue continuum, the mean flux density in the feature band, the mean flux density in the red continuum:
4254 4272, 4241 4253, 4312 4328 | 1.28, 15.5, 14.4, 15.8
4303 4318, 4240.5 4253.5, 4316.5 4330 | 3.38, 15.4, 12.6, 16.5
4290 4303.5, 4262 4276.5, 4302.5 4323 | 1.25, 14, 12.6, 13.9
